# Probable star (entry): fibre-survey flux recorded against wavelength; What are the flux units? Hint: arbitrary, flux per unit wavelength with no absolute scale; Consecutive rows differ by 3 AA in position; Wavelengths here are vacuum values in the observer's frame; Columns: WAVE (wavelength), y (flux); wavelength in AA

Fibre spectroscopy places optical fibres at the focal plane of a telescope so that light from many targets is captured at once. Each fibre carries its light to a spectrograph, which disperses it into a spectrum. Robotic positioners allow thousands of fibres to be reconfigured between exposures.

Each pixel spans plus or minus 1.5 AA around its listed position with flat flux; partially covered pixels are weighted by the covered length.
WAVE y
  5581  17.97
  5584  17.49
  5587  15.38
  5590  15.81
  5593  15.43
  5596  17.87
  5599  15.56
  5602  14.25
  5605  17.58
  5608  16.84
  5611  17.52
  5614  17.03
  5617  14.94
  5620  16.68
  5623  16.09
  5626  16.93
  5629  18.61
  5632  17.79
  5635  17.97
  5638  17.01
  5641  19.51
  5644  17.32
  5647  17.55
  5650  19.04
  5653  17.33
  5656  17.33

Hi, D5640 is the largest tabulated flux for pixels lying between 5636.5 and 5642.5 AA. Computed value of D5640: 19.51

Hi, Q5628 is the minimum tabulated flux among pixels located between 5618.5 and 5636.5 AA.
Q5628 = 16.09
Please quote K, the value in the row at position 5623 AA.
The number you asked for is 16.09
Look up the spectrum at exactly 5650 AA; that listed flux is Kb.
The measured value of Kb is 19.04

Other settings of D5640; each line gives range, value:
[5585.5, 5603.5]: 17.87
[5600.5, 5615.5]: 17.58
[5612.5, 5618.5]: 17.03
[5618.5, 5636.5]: 18.61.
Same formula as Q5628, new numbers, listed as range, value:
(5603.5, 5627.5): 14.94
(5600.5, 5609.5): 14.25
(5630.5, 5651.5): 17.01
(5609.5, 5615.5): 17.03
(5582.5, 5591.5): 15.38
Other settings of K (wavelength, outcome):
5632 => 17.79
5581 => 17.97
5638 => 17.01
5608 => 16.84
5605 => 17.58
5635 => 17.97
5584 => 17.49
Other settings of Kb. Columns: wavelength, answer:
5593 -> 15.43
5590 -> 15.81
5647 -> 17.55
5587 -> 15.38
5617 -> 14.94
